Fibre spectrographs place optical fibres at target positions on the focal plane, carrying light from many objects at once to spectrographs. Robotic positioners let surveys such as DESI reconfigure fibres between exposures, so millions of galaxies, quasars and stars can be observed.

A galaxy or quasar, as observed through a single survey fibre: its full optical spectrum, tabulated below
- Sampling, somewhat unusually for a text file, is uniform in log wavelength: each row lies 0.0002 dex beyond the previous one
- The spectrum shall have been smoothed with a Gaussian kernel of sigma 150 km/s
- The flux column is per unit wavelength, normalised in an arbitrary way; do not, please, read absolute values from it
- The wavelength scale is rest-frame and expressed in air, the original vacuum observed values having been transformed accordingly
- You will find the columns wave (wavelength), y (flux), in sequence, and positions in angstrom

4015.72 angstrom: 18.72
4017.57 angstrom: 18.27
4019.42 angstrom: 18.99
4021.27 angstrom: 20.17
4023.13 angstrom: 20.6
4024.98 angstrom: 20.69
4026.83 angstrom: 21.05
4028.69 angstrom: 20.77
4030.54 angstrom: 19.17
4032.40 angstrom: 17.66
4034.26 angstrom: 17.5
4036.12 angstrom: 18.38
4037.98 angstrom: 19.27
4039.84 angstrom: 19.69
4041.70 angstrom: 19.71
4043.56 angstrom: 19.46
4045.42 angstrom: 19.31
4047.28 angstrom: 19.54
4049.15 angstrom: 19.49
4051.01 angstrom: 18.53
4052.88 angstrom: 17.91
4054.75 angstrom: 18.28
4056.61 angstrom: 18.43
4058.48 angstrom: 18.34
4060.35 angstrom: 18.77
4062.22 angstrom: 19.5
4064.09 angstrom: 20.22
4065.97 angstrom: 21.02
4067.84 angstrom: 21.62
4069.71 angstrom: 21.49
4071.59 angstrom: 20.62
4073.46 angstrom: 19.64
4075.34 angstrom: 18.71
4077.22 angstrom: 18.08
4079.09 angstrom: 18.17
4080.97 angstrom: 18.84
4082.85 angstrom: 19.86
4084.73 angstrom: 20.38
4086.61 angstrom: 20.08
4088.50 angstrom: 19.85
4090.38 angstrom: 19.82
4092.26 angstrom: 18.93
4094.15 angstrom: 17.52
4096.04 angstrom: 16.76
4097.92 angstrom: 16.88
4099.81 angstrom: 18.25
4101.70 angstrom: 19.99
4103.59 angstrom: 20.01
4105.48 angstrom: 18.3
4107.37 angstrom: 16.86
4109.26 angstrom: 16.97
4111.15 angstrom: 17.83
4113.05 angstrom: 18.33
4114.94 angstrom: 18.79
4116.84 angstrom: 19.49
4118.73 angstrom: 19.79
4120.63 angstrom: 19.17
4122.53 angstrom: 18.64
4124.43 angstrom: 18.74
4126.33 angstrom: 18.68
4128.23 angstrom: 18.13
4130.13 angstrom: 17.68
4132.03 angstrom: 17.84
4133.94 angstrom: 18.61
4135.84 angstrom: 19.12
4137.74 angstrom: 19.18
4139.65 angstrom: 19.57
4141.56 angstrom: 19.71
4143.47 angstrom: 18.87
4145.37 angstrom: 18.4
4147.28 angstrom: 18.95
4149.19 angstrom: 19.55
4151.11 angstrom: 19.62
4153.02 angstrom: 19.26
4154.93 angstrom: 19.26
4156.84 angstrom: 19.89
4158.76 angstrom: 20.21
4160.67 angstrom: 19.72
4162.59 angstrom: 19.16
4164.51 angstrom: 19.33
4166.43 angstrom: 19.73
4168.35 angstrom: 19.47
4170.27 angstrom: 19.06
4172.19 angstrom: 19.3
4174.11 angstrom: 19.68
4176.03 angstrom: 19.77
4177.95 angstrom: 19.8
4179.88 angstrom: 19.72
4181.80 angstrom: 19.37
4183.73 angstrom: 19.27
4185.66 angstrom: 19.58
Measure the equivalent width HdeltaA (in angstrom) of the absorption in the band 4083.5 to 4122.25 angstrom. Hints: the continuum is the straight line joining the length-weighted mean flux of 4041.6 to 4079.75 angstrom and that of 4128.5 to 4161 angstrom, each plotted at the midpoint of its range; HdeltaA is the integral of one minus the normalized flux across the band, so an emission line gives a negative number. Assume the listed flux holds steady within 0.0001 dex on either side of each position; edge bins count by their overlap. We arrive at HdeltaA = 1.1 angstrom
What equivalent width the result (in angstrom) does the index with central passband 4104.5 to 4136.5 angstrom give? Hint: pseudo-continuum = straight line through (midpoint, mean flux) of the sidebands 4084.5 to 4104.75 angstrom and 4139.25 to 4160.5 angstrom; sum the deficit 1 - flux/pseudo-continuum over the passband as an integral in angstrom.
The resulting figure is 1.2 angstrom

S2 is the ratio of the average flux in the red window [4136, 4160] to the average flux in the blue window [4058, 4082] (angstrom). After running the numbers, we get 0.99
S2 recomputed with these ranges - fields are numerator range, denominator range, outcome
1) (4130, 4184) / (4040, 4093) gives 0.99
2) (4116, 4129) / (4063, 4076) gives 0.92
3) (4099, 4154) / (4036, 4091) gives 0.97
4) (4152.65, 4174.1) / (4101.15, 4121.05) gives 1.05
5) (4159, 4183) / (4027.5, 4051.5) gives 1.02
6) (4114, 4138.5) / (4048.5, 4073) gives 0.96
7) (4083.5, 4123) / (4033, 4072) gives 0.97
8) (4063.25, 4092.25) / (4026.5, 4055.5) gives 1.04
